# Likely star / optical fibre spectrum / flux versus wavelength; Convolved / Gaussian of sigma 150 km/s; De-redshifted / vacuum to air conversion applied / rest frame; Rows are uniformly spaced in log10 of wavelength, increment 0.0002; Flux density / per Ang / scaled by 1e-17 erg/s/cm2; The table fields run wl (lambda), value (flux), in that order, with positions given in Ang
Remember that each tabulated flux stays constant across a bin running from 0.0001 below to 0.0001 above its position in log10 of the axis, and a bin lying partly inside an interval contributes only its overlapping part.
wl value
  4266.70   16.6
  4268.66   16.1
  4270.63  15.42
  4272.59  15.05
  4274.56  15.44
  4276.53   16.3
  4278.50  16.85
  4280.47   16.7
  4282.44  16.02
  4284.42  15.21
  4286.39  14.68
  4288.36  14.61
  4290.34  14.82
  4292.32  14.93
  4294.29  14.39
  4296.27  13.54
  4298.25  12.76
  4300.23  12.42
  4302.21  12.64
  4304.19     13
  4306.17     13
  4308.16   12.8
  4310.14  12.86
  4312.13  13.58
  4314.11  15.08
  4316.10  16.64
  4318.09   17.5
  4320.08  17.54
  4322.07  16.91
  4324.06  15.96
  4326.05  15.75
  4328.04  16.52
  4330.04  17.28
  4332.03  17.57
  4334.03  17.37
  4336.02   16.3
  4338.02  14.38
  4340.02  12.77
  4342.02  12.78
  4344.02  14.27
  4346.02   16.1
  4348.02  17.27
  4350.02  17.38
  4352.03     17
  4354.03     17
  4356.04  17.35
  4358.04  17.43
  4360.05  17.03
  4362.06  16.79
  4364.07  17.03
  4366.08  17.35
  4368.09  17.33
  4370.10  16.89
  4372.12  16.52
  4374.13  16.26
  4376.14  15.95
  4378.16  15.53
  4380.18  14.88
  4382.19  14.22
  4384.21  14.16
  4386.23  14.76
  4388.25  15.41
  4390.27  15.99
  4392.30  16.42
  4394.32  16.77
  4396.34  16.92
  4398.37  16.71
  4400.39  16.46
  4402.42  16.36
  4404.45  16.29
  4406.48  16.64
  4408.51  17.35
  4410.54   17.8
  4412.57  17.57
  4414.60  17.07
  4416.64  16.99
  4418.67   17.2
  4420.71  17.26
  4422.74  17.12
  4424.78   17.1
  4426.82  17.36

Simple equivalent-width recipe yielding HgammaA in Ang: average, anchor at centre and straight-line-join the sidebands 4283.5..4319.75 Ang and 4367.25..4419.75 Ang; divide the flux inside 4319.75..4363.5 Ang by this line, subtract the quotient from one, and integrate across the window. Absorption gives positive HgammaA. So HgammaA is -3.4 Ang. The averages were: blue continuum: 14.2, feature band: 16.3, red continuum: 16.3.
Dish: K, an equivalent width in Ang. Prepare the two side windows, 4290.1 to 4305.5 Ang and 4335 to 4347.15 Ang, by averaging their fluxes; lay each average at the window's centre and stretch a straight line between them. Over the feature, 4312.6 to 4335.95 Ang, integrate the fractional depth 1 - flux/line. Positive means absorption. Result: -4.2 Ang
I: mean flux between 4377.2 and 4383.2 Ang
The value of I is 14.9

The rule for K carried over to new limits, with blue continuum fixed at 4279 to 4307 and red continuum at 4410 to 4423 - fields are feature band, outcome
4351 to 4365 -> -1.1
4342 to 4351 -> -0.2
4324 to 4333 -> -0.9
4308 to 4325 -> -0.8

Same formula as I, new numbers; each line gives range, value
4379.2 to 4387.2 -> 14.5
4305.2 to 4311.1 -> 12.9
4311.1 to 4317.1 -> 15.1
